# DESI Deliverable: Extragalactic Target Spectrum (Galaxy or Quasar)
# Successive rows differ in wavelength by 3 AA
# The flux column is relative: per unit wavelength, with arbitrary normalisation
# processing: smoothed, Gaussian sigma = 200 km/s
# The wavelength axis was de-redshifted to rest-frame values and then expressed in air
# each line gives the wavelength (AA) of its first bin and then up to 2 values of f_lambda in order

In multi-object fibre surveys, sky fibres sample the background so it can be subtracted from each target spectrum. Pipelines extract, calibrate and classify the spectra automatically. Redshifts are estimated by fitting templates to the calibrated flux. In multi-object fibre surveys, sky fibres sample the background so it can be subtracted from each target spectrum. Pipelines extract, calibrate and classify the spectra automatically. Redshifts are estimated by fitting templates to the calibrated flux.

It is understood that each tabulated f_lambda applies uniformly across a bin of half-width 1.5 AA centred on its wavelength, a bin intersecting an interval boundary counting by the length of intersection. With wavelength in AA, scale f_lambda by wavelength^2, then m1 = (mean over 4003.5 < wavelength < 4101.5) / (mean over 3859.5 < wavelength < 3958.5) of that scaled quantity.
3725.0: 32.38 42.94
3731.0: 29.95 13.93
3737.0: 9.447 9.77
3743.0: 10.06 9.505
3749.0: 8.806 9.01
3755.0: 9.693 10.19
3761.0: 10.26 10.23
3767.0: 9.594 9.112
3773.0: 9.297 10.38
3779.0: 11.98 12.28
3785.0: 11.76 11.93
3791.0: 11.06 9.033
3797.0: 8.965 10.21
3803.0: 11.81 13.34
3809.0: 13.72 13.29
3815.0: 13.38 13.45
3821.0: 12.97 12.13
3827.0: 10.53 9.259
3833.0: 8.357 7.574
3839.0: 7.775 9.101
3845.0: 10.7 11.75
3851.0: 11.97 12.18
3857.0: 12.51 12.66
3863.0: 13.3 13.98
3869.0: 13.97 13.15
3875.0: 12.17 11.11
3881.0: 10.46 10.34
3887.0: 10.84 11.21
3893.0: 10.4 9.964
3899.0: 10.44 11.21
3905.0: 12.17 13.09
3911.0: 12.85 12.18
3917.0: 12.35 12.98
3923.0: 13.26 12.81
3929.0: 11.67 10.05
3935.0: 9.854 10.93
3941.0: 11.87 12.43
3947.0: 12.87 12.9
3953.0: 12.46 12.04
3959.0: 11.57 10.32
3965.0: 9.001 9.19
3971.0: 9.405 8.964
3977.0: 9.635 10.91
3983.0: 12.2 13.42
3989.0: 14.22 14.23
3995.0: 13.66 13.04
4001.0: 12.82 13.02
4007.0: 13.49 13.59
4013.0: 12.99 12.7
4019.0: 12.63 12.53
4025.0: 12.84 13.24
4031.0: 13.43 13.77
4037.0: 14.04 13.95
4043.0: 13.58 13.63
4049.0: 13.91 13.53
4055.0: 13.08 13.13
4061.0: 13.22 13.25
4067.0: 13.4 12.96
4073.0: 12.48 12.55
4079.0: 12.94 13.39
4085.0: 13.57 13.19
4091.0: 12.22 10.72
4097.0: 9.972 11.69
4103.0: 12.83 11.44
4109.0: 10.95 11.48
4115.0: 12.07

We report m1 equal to 1.17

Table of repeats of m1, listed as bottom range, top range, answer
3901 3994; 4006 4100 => 1.17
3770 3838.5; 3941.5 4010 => 1.17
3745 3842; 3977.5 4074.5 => 1.40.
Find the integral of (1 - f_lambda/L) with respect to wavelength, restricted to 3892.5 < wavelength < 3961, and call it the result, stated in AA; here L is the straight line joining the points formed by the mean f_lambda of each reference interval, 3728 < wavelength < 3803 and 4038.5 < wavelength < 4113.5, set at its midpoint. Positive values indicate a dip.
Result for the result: 2.2 AA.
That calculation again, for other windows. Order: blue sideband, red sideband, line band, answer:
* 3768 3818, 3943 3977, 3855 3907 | -2.9 AA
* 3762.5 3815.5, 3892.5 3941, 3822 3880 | 0.6 AA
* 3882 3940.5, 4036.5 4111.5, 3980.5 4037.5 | -4.4 AA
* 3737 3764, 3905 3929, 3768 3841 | -2.2 AA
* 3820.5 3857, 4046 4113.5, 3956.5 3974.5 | 2.5 AA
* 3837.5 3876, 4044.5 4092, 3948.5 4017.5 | 3.7 AA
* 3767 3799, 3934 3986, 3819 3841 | 1.6 AA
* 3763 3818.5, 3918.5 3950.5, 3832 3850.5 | 3.4 AA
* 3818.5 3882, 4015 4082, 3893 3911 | 0.7 AA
